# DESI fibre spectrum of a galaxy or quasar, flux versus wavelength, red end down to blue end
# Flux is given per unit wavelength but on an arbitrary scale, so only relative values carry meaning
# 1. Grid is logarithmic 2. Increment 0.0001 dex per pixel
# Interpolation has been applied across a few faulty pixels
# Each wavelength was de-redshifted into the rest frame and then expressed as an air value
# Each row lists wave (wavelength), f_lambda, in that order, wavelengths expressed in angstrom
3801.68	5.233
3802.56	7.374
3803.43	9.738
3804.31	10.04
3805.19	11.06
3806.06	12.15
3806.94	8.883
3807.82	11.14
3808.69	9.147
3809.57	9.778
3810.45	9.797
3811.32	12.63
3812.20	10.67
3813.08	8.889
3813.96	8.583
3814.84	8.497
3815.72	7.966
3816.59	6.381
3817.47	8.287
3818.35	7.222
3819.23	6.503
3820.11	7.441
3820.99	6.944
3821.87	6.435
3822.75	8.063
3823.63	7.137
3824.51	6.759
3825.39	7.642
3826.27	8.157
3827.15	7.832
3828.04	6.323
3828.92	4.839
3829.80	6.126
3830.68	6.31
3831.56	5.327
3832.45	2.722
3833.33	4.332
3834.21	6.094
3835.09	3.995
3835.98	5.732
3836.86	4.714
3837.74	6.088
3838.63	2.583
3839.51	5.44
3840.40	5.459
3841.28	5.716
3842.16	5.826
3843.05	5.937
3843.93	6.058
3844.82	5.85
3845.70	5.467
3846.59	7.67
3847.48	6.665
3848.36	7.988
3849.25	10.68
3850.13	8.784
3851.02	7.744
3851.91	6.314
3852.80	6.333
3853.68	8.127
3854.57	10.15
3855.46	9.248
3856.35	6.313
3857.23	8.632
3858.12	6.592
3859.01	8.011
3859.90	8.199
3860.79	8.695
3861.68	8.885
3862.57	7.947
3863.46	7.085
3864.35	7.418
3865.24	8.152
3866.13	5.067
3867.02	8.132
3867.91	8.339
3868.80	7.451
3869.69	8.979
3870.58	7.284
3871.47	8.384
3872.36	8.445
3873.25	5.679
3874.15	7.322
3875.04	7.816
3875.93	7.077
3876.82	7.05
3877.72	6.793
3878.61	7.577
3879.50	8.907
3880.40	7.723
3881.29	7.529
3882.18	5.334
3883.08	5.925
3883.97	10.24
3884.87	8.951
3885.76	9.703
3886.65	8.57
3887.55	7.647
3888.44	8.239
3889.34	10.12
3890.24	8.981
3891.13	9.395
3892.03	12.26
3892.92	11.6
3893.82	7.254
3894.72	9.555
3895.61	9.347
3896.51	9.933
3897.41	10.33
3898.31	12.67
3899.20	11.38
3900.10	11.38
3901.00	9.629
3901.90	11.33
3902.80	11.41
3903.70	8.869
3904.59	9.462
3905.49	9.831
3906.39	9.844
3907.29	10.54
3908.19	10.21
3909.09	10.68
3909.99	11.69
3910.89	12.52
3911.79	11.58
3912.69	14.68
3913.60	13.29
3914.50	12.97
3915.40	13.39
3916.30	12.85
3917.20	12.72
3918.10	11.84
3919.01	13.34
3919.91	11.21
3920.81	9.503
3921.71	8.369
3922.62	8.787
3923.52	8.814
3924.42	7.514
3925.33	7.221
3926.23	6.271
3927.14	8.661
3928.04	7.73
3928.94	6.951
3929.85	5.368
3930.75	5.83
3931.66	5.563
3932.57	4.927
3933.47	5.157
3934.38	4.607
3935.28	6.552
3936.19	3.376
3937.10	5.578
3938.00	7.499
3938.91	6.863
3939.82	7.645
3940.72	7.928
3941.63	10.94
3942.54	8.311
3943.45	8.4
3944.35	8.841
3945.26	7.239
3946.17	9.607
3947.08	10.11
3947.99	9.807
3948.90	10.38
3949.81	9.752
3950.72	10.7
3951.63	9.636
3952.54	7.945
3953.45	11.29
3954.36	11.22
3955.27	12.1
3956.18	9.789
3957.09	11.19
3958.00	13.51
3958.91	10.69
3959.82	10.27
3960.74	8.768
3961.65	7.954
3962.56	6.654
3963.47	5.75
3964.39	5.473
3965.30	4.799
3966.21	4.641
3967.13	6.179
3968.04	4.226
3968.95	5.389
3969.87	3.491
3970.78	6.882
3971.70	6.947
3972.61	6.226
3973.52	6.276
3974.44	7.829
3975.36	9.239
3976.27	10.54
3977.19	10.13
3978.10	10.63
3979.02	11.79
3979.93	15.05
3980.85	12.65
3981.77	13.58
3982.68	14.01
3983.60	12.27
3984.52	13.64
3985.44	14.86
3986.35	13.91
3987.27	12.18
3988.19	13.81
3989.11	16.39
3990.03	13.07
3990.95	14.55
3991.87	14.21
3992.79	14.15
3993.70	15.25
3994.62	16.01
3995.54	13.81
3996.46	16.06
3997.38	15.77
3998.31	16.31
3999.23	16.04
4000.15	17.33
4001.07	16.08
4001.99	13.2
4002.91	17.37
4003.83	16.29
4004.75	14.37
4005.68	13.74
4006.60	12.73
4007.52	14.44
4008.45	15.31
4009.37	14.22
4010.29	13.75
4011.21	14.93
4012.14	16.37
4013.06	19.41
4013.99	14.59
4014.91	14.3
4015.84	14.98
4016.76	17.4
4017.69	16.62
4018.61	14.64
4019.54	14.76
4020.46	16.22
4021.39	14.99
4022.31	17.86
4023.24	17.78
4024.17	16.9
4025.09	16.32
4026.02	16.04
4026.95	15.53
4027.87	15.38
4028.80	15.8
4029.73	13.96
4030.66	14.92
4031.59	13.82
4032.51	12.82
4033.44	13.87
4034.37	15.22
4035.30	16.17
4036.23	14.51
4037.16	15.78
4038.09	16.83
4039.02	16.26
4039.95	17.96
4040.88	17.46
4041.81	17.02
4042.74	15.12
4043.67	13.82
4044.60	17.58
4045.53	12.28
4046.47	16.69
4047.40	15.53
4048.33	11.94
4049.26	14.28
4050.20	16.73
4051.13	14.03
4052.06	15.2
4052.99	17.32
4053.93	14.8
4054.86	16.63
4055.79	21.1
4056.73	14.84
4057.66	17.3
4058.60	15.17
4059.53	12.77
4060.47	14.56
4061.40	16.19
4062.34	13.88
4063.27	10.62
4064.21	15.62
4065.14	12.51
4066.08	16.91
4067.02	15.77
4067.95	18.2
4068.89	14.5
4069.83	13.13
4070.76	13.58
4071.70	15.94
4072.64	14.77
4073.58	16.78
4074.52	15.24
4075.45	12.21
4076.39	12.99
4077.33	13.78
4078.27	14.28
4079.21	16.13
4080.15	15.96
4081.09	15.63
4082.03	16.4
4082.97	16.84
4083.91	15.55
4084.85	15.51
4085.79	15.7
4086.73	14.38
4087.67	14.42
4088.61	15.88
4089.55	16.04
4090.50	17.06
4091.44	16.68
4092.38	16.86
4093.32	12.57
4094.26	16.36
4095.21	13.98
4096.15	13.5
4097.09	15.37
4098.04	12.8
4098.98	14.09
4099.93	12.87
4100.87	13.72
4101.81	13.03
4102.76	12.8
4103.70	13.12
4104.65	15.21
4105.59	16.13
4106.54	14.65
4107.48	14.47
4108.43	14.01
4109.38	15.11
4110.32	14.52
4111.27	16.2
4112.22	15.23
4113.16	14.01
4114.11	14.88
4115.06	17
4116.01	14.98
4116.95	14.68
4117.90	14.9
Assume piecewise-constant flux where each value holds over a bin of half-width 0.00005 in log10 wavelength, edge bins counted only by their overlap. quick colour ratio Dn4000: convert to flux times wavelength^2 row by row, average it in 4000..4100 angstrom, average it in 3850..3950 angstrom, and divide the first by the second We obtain 1.88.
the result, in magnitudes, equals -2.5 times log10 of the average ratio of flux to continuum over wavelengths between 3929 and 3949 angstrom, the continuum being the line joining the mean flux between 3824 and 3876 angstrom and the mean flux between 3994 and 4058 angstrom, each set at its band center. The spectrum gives 0.49 mag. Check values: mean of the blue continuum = 6.9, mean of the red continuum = 15.6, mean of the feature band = 7.24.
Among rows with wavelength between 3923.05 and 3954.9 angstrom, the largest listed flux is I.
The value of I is 11.29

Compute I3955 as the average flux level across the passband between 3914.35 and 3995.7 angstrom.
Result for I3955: 9.54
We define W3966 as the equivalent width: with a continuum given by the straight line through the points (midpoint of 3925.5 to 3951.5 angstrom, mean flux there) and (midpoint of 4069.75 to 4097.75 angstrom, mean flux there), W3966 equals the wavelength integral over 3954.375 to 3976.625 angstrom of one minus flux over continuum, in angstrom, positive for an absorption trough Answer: 2.82 angstrom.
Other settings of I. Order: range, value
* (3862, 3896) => 12.26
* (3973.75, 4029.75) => 19.41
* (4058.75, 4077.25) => 18.2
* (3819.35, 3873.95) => 10.68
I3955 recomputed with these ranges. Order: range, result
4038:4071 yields 15.4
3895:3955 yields 9.4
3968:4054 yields 14.2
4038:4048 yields 16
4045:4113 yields 15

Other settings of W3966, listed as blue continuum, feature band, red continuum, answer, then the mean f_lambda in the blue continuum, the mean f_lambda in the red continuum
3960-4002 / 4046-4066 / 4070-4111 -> -2.2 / 11.2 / 14.8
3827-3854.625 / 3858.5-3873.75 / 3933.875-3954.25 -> -2.4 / 6.15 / 8.36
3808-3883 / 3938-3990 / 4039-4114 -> 7.8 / 7.25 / 15.1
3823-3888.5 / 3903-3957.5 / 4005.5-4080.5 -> 5.2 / 7.08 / 15.3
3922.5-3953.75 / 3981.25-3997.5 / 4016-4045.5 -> -2.8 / 7.74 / 15.7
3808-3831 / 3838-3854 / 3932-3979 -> 2.7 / 7.9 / 8.07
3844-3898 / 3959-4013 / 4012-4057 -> 6.8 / 8.1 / 15.7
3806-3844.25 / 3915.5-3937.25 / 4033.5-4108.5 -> 4.9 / 7.05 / 15.1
